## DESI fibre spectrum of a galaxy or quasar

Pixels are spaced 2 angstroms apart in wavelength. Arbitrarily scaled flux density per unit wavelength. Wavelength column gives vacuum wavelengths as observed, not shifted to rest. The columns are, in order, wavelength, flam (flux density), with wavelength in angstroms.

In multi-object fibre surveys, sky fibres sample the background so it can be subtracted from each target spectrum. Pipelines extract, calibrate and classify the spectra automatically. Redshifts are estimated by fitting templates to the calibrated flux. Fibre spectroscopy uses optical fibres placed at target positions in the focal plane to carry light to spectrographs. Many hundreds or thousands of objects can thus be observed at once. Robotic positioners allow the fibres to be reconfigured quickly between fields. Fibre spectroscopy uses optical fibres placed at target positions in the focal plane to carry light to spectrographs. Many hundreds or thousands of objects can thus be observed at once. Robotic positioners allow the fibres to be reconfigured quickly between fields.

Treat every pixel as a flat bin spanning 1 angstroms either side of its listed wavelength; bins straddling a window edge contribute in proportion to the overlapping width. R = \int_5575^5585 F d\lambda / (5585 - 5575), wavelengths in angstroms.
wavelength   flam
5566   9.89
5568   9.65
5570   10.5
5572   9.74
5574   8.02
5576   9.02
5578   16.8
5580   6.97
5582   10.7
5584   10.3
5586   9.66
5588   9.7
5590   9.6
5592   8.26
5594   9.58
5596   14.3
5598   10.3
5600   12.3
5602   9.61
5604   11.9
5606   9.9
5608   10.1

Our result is 10.8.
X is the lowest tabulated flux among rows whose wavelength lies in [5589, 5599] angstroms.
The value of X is 8.26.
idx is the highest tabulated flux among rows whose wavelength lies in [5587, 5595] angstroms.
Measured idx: 9.7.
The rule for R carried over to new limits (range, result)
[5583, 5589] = 9.89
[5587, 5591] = 9.65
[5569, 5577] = 9.32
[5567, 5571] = 10.1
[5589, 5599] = 10.4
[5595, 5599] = 12.3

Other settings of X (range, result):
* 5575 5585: 6.97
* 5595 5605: 9.61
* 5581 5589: 9.66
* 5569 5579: 8.02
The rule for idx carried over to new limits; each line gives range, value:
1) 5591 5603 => 14.3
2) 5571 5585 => 16.8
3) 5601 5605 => 11.9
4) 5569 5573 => 10.5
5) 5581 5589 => 10.7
